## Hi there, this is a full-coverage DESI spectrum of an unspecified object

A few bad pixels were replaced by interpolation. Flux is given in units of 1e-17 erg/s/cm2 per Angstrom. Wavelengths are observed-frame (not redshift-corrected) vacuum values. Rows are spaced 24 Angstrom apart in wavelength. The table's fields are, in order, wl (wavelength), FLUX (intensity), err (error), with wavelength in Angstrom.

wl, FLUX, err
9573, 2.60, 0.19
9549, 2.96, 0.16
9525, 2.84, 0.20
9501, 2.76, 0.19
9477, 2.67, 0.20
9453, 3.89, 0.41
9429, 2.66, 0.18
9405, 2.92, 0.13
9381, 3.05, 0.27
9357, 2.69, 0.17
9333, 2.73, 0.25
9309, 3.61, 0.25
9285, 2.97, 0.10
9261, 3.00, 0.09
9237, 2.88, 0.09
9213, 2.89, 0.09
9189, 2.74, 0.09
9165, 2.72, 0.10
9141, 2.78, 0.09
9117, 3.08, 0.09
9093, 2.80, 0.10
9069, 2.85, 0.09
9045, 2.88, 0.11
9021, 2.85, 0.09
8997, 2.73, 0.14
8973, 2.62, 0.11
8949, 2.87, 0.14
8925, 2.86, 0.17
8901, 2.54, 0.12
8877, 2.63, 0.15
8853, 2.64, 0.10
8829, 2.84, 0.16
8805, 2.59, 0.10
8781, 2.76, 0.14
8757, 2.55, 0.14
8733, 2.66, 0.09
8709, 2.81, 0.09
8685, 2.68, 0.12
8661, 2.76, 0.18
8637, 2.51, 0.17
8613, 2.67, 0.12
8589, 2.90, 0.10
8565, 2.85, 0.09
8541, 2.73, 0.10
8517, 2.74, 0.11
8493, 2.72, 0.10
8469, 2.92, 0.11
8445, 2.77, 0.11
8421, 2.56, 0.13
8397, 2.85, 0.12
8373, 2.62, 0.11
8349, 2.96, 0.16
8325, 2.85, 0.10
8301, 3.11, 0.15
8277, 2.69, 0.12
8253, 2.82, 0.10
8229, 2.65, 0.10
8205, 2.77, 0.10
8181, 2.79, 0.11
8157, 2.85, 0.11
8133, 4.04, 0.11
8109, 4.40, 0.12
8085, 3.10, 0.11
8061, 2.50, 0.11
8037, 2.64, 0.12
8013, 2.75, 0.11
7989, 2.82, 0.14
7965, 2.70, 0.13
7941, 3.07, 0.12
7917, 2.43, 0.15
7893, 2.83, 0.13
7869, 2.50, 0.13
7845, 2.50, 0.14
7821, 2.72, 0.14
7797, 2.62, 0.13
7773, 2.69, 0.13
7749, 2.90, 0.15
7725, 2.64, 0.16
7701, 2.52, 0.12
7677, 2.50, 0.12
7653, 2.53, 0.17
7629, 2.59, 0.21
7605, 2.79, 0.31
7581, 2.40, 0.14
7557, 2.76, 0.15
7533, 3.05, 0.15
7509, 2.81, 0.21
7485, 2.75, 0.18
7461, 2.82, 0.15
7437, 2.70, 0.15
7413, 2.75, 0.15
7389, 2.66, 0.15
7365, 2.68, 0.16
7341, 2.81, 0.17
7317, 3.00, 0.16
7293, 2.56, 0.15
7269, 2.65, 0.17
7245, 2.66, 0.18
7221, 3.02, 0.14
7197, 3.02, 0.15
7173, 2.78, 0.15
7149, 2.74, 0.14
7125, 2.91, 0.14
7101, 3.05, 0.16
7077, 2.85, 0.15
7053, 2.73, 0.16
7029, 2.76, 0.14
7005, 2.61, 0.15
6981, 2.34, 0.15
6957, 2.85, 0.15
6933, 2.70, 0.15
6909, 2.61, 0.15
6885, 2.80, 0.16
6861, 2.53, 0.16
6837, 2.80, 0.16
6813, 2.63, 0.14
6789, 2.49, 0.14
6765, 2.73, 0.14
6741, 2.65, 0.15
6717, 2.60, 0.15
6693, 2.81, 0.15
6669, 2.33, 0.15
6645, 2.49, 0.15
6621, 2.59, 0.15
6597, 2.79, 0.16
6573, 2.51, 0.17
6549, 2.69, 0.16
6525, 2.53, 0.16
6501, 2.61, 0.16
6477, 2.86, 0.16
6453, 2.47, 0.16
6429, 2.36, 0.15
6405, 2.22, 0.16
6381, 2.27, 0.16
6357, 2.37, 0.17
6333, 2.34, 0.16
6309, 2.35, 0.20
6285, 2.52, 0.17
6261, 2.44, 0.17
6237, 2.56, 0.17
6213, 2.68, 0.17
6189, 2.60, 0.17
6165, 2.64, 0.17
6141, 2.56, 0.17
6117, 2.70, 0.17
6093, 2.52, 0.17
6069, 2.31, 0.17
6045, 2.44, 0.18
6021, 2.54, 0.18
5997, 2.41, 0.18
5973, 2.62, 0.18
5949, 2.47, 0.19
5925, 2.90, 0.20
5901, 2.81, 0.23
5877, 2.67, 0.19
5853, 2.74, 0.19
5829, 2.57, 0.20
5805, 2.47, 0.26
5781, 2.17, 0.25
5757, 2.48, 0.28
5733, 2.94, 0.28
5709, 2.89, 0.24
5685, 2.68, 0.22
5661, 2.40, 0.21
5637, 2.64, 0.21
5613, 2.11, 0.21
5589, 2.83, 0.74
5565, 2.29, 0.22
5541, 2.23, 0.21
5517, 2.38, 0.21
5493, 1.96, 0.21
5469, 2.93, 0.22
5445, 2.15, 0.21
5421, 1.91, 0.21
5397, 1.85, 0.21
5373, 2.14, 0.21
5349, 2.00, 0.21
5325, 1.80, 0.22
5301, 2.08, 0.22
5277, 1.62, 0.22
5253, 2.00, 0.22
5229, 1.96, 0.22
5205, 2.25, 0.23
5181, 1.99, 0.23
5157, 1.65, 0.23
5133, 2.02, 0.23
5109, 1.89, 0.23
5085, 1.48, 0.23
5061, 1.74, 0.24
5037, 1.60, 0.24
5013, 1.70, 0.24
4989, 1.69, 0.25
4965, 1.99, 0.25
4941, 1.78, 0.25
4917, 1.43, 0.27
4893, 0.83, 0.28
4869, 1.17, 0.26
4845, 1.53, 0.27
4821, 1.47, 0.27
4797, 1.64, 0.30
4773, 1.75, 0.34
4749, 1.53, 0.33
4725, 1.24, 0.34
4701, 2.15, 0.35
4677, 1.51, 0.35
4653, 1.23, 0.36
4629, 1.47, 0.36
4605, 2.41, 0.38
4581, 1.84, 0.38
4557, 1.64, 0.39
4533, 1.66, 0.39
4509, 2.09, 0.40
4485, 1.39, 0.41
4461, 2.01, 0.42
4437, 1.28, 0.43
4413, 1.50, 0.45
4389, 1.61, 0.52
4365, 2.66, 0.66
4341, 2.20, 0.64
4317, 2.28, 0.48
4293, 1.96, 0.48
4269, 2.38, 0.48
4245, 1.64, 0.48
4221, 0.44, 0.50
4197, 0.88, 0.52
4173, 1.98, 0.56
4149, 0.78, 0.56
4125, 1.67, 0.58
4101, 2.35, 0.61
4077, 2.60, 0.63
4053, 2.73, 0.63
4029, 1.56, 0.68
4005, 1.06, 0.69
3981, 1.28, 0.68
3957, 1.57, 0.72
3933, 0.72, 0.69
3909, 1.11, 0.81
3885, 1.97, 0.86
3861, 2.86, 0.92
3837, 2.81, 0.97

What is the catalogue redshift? 0.24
